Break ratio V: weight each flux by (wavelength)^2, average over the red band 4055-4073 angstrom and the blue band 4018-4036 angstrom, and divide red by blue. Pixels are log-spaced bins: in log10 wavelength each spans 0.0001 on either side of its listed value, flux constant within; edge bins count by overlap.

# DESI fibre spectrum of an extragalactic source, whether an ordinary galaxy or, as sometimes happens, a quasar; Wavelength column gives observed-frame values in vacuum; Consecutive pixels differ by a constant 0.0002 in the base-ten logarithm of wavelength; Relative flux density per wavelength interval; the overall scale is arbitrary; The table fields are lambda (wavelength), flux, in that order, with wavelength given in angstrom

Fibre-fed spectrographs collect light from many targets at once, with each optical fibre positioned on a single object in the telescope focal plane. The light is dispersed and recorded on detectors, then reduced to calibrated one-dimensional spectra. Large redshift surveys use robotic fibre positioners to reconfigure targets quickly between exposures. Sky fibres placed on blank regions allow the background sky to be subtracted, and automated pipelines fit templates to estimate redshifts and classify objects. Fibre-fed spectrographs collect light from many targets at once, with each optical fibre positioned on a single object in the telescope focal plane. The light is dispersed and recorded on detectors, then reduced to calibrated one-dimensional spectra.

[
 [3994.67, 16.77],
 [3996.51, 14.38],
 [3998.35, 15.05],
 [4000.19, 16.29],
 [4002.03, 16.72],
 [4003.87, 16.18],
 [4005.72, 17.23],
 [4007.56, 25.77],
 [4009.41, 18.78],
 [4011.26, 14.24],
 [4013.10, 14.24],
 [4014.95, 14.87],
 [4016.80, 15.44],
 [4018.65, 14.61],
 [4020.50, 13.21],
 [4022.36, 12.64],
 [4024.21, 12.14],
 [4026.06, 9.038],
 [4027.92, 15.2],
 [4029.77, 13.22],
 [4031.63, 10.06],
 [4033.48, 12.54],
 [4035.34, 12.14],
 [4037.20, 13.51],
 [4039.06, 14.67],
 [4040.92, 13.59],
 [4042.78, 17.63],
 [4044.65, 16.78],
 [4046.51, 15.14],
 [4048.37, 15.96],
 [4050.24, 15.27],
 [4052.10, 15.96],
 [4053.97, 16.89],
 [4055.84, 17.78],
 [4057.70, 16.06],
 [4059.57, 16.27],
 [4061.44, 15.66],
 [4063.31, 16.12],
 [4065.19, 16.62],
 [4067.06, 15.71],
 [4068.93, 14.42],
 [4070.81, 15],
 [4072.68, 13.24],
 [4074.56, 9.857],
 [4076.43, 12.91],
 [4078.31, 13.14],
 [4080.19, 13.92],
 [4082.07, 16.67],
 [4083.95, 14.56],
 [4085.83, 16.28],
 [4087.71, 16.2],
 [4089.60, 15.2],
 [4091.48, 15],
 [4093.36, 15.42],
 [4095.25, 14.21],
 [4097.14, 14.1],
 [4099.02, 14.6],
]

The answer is 1.3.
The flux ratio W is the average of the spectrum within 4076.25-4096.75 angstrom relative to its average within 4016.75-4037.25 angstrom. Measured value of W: 1.18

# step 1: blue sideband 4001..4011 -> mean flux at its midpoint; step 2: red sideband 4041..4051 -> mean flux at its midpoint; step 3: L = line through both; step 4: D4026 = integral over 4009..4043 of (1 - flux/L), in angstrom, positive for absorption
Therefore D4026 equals 7.2 angstrom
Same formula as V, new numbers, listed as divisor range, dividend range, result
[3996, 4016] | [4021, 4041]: 0.76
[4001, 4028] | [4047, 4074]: 1.05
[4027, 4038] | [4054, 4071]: 1.28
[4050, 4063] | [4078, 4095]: 0.94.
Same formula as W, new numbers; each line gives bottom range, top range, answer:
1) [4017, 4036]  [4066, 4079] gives 1.07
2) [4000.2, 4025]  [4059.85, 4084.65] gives 0.91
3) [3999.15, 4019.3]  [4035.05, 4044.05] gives 0.87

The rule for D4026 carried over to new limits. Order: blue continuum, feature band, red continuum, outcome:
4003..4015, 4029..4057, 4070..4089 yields 1.9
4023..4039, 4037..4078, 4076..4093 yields -4.9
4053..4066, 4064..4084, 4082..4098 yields 2.1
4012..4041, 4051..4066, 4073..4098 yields -2.8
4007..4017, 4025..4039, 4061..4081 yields 3.2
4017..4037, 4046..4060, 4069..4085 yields -3.2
